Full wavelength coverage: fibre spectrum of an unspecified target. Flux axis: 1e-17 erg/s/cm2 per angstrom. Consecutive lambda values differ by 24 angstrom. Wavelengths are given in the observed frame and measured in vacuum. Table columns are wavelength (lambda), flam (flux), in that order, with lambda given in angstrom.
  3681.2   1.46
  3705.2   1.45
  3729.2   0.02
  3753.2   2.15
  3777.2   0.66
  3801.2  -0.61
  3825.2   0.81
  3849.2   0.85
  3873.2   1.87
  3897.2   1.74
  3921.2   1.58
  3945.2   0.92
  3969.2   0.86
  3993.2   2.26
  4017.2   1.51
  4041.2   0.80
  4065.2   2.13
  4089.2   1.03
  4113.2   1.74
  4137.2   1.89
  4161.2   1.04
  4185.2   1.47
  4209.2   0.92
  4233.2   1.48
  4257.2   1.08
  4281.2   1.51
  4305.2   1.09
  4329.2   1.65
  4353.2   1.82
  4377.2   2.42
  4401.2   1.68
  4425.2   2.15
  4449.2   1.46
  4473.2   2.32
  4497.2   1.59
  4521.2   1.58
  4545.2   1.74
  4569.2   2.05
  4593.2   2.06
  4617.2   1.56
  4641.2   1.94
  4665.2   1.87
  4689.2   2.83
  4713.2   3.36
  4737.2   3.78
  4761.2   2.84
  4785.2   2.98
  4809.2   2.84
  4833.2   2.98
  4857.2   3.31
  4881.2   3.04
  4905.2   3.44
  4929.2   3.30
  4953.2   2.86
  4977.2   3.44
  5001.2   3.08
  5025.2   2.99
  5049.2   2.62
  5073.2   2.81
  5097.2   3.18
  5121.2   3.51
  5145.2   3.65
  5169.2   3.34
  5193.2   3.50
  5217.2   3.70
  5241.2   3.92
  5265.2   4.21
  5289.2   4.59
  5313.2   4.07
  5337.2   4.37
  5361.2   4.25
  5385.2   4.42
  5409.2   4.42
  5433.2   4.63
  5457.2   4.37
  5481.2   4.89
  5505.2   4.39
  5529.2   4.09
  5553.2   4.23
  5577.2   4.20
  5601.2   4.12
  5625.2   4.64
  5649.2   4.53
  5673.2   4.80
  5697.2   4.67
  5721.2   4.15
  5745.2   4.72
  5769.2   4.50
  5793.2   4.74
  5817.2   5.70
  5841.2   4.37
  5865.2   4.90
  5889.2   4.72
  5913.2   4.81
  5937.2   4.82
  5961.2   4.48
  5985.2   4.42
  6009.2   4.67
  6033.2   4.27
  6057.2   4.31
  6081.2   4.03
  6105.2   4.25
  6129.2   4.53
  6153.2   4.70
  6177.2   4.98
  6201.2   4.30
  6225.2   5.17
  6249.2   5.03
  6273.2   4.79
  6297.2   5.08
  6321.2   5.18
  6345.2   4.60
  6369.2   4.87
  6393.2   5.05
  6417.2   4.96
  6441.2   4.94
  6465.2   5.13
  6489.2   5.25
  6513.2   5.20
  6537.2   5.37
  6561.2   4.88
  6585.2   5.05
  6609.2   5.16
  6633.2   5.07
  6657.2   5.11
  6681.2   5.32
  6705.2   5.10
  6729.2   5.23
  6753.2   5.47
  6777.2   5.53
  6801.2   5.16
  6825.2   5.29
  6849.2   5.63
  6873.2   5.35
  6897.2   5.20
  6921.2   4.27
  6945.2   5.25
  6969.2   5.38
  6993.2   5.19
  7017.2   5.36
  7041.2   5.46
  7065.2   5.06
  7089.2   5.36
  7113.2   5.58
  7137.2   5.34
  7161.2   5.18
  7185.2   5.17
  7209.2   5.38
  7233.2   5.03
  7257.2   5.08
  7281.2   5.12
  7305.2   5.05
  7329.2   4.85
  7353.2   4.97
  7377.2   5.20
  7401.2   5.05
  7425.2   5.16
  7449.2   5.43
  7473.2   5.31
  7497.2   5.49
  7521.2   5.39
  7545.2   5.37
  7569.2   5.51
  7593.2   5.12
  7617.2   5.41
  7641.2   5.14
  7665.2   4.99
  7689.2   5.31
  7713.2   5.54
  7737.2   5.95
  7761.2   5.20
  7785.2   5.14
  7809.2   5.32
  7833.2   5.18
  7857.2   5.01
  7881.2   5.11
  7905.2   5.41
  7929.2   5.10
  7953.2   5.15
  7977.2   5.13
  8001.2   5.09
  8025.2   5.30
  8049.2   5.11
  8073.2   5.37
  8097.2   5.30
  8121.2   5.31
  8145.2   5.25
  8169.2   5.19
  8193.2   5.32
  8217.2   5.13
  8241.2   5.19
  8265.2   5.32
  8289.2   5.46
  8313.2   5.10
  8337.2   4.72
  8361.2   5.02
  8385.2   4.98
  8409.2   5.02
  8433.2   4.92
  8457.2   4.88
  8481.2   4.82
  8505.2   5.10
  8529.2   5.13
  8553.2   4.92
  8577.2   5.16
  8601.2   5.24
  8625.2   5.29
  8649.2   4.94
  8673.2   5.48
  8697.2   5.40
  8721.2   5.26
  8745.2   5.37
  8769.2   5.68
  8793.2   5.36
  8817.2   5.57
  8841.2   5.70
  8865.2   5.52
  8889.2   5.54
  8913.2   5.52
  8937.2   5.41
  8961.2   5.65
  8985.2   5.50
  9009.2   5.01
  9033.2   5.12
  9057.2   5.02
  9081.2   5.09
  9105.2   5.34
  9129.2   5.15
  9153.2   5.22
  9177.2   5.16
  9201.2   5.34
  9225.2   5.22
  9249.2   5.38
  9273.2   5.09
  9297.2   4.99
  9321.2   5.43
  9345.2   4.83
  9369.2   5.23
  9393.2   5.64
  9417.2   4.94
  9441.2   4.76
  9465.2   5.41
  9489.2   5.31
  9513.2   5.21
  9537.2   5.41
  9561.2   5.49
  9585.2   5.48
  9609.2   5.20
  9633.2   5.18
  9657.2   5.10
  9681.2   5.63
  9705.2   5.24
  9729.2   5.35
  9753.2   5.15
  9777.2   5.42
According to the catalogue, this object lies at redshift 0.175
